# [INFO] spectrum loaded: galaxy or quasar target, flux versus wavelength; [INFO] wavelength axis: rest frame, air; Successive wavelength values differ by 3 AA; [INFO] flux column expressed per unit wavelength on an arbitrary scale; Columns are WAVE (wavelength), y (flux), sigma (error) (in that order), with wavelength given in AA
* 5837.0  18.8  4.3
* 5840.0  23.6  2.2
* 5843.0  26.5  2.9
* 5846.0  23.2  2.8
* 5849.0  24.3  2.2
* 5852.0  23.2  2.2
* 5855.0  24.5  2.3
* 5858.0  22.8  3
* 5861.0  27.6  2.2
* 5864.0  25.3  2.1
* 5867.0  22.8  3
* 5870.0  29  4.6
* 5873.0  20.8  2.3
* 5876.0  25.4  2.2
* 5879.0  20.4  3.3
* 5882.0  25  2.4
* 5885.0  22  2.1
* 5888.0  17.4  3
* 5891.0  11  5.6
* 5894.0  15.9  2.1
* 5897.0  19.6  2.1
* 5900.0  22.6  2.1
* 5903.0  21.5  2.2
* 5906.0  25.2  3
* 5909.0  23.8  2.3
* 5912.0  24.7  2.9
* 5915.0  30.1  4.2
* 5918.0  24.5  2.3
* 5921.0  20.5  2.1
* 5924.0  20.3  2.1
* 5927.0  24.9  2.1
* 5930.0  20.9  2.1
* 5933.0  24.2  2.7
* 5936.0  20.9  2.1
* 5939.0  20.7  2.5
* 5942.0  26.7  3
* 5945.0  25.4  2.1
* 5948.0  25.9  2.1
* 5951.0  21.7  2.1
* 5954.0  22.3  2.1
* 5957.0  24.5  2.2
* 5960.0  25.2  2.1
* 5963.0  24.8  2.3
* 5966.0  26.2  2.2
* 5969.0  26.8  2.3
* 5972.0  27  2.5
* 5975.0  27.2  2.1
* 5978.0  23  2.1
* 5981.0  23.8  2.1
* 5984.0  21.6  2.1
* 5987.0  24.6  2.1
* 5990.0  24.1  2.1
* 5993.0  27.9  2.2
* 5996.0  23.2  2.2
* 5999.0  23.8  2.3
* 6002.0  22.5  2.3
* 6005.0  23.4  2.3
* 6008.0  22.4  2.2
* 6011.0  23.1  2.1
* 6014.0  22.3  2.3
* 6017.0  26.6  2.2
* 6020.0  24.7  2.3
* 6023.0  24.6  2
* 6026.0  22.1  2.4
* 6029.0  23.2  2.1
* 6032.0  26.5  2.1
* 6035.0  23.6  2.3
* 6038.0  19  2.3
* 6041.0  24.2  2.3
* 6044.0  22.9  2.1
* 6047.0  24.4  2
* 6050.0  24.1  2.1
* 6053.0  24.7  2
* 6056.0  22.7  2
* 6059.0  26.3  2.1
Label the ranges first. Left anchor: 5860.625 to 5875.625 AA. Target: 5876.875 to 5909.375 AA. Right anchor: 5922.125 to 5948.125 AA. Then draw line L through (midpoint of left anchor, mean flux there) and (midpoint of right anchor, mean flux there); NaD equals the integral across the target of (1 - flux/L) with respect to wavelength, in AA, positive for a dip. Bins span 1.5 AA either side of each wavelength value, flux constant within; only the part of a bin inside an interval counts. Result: 5.2 AA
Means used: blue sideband 24.9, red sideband 23.1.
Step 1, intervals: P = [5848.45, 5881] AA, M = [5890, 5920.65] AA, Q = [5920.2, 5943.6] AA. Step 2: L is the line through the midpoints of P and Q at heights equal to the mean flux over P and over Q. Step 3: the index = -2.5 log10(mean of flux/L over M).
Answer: 0.05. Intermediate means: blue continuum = 24.2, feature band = 22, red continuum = 22.5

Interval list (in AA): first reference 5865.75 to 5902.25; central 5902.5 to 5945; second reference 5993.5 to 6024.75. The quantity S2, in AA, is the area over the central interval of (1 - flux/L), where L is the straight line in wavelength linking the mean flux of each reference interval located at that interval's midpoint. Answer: -3.4 AA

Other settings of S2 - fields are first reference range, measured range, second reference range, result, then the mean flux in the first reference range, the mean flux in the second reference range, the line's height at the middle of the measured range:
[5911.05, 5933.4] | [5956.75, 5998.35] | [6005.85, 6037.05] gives -2.1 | 23.7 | 23.8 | 23.8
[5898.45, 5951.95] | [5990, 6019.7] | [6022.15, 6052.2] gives -0.6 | 23.6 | 23.5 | 23.5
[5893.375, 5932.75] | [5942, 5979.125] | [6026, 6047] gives -3.4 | 22.9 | 23.2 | 23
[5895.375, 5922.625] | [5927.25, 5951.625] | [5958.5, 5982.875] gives 1.0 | 23.6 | 25.4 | 24.5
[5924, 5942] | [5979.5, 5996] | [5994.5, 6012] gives -1.0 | 22.5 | 23.1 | 22.9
